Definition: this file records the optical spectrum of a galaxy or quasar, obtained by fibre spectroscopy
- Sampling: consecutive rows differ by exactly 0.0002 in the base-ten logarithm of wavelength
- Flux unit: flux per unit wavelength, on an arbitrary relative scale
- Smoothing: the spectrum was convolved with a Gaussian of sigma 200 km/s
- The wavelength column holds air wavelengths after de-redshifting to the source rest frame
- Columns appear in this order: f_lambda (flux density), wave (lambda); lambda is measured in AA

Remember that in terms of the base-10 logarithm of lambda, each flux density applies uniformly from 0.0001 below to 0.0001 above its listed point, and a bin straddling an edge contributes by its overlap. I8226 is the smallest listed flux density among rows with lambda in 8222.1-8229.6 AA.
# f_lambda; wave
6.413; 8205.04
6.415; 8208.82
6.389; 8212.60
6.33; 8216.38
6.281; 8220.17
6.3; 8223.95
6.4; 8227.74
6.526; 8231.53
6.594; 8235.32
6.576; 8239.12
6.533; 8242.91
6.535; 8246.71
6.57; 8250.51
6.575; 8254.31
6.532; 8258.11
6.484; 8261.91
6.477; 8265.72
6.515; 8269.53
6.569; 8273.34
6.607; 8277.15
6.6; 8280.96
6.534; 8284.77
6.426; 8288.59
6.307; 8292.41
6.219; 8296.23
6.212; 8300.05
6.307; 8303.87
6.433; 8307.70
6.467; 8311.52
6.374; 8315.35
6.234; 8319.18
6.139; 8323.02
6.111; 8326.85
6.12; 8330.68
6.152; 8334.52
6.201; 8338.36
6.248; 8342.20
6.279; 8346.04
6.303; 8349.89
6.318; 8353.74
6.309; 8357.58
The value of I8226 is 6.3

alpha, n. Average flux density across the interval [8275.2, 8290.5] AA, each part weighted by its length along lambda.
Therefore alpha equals 6.54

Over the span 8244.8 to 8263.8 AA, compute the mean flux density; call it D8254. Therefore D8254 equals 6.54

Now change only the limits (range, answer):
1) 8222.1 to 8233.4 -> 6.41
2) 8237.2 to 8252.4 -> 6.55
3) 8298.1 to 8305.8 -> 6.26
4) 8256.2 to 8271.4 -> 6.5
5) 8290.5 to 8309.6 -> 6.3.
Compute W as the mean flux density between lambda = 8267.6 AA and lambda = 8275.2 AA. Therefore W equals 6.54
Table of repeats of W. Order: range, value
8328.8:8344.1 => 6.18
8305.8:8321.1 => 6.38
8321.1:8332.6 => 6.13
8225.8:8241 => 6.52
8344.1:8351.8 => 6.29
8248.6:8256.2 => 6.57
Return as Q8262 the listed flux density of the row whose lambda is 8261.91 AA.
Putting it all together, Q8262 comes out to 6.484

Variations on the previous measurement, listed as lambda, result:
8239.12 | 6.576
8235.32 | 6.594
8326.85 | 6.111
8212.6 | 6.389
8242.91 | 6.533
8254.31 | 6.575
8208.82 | 6.415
